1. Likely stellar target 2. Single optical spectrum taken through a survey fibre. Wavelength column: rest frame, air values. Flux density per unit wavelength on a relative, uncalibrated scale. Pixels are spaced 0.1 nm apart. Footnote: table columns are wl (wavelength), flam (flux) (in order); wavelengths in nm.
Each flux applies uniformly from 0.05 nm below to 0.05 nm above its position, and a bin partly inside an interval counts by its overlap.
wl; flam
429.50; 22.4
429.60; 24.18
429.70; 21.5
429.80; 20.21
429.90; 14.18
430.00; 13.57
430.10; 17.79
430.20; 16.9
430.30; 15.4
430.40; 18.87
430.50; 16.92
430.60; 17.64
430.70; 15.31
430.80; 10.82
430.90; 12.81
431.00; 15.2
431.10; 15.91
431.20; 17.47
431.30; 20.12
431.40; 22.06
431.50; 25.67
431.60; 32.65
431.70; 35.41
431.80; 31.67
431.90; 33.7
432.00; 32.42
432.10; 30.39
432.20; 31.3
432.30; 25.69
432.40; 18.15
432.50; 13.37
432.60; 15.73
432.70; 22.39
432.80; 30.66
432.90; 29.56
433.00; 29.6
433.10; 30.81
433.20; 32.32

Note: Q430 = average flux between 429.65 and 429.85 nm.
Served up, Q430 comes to 20.9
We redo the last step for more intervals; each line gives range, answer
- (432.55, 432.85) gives 22.9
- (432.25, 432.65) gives 18.2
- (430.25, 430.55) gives 17.1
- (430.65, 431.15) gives 14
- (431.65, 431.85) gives 33.5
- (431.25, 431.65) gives 25.1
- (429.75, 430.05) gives 16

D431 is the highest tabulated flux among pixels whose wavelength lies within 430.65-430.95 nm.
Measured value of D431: 15.31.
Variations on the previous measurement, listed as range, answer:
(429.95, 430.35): 17.79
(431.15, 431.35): 20.12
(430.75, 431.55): 25.67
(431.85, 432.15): 33.7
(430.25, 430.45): 18.87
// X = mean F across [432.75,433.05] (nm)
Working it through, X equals 29.9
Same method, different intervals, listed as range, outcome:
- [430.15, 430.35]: 16.2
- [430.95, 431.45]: 18.2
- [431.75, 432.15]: 32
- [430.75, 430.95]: 11.8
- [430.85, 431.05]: 14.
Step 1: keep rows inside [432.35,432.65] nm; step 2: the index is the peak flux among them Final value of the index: 18.15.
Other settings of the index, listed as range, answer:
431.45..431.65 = 32.65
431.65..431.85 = 35.41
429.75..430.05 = 20.21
